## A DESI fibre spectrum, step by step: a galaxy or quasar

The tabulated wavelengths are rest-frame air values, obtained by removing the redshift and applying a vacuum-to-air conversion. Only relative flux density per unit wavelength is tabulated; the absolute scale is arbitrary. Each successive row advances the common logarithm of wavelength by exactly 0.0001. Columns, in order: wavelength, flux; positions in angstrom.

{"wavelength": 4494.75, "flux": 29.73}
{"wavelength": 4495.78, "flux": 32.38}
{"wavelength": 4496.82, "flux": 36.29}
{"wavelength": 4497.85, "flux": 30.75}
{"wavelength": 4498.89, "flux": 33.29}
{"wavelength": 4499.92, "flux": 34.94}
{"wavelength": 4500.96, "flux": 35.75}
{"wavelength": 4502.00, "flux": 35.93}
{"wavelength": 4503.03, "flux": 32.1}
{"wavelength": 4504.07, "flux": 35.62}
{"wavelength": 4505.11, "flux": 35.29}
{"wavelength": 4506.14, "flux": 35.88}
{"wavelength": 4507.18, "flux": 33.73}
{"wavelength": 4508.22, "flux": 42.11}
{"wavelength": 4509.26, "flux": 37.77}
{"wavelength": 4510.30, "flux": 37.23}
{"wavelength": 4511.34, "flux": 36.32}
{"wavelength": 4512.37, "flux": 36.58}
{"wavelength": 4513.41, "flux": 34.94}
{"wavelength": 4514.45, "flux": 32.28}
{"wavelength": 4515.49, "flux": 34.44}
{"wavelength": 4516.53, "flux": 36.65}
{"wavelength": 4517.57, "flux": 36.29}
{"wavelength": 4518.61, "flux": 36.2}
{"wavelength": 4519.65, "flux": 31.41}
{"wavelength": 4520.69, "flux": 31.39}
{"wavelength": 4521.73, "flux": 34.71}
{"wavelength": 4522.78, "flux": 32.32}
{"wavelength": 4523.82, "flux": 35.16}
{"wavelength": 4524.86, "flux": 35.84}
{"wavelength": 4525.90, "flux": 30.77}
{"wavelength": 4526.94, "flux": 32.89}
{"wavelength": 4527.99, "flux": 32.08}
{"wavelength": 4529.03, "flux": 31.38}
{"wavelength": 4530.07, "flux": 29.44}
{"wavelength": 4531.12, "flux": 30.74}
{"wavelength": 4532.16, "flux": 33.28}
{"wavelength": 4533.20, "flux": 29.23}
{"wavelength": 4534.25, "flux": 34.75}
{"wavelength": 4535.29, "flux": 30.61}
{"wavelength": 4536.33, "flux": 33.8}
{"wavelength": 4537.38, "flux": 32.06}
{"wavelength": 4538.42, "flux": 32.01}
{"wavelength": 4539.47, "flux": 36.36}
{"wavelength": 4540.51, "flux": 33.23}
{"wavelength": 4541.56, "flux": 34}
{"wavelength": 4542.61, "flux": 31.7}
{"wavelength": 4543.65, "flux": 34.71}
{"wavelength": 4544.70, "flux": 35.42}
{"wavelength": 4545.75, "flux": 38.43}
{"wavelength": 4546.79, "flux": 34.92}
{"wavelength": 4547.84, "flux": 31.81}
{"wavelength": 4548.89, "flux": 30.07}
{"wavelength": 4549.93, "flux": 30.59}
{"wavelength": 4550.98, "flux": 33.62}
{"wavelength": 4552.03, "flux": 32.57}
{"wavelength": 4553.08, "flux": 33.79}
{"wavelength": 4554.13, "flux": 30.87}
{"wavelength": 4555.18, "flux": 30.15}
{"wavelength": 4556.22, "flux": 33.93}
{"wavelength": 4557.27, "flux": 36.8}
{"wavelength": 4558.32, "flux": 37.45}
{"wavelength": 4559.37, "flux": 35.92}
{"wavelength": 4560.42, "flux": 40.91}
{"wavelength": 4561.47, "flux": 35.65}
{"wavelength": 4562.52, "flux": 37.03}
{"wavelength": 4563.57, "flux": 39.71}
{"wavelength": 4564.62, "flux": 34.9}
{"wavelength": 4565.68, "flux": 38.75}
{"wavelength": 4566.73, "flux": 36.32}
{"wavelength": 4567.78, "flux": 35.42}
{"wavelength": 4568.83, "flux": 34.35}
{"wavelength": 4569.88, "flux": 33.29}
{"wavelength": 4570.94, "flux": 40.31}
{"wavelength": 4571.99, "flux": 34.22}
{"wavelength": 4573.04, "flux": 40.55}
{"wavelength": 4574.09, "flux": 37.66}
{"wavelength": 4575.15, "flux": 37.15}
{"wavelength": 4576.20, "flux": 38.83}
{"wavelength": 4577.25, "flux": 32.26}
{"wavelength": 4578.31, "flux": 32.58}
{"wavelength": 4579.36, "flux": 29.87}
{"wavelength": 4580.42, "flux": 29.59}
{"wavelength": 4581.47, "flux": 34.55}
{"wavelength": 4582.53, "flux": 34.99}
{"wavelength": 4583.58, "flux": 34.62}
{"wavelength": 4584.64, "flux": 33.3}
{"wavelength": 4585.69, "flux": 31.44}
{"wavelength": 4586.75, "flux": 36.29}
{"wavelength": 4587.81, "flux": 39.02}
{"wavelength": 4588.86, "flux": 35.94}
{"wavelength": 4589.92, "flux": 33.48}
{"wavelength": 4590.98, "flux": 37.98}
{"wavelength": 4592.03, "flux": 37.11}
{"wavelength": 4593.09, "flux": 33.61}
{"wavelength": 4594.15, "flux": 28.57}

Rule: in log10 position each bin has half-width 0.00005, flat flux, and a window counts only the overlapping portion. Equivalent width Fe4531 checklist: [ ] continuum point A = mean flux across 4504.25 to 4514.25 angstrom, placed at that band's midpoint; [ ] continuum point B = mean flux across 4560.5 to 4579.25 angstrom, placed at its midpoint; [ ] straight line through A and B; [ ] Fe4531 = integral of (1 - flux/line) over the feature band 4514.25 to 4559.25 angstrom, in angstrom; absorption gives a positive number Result 3.9 angstrom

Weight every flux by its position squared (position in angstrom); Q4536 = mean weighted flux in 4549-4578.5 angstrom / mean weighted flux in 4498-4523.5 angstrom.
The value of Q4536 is 1.0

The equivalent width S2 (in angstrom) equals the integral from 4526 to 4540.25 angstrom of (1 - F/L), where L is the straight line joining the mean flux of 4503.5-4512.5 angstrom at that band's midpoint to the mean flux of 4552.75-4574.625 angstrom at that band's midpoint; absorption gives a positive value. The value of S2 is 1.7 angstrom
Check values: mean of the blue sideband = 36.7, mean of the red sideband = 36.1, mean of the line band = 32.2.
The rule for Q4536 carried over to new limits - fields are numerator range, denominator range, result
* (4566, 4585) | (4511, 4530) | 1.06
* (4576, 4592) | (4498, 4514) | 0.99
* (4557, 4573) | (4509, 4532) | 1.11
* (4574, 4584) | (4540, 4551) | 1.03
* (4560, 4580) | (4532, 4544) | 1.11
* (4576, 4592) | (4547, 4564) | 1.01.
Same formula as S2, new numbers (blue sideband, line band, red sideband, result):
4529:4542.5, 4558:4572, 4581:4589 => -1.19 angstrom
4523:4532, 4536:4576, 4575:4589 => -2.07 angstrom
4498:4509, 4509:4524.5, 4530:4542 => -0.30 angstrom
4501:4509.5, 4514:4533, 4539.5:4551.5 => 0.98 angstrom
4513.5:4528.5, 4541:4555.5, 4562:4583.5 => 0.68 angstrom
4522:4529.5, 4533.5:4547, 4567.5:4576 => 0.10 angstrom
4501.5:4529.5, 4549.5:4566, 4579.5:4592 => -0.24 angstrom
